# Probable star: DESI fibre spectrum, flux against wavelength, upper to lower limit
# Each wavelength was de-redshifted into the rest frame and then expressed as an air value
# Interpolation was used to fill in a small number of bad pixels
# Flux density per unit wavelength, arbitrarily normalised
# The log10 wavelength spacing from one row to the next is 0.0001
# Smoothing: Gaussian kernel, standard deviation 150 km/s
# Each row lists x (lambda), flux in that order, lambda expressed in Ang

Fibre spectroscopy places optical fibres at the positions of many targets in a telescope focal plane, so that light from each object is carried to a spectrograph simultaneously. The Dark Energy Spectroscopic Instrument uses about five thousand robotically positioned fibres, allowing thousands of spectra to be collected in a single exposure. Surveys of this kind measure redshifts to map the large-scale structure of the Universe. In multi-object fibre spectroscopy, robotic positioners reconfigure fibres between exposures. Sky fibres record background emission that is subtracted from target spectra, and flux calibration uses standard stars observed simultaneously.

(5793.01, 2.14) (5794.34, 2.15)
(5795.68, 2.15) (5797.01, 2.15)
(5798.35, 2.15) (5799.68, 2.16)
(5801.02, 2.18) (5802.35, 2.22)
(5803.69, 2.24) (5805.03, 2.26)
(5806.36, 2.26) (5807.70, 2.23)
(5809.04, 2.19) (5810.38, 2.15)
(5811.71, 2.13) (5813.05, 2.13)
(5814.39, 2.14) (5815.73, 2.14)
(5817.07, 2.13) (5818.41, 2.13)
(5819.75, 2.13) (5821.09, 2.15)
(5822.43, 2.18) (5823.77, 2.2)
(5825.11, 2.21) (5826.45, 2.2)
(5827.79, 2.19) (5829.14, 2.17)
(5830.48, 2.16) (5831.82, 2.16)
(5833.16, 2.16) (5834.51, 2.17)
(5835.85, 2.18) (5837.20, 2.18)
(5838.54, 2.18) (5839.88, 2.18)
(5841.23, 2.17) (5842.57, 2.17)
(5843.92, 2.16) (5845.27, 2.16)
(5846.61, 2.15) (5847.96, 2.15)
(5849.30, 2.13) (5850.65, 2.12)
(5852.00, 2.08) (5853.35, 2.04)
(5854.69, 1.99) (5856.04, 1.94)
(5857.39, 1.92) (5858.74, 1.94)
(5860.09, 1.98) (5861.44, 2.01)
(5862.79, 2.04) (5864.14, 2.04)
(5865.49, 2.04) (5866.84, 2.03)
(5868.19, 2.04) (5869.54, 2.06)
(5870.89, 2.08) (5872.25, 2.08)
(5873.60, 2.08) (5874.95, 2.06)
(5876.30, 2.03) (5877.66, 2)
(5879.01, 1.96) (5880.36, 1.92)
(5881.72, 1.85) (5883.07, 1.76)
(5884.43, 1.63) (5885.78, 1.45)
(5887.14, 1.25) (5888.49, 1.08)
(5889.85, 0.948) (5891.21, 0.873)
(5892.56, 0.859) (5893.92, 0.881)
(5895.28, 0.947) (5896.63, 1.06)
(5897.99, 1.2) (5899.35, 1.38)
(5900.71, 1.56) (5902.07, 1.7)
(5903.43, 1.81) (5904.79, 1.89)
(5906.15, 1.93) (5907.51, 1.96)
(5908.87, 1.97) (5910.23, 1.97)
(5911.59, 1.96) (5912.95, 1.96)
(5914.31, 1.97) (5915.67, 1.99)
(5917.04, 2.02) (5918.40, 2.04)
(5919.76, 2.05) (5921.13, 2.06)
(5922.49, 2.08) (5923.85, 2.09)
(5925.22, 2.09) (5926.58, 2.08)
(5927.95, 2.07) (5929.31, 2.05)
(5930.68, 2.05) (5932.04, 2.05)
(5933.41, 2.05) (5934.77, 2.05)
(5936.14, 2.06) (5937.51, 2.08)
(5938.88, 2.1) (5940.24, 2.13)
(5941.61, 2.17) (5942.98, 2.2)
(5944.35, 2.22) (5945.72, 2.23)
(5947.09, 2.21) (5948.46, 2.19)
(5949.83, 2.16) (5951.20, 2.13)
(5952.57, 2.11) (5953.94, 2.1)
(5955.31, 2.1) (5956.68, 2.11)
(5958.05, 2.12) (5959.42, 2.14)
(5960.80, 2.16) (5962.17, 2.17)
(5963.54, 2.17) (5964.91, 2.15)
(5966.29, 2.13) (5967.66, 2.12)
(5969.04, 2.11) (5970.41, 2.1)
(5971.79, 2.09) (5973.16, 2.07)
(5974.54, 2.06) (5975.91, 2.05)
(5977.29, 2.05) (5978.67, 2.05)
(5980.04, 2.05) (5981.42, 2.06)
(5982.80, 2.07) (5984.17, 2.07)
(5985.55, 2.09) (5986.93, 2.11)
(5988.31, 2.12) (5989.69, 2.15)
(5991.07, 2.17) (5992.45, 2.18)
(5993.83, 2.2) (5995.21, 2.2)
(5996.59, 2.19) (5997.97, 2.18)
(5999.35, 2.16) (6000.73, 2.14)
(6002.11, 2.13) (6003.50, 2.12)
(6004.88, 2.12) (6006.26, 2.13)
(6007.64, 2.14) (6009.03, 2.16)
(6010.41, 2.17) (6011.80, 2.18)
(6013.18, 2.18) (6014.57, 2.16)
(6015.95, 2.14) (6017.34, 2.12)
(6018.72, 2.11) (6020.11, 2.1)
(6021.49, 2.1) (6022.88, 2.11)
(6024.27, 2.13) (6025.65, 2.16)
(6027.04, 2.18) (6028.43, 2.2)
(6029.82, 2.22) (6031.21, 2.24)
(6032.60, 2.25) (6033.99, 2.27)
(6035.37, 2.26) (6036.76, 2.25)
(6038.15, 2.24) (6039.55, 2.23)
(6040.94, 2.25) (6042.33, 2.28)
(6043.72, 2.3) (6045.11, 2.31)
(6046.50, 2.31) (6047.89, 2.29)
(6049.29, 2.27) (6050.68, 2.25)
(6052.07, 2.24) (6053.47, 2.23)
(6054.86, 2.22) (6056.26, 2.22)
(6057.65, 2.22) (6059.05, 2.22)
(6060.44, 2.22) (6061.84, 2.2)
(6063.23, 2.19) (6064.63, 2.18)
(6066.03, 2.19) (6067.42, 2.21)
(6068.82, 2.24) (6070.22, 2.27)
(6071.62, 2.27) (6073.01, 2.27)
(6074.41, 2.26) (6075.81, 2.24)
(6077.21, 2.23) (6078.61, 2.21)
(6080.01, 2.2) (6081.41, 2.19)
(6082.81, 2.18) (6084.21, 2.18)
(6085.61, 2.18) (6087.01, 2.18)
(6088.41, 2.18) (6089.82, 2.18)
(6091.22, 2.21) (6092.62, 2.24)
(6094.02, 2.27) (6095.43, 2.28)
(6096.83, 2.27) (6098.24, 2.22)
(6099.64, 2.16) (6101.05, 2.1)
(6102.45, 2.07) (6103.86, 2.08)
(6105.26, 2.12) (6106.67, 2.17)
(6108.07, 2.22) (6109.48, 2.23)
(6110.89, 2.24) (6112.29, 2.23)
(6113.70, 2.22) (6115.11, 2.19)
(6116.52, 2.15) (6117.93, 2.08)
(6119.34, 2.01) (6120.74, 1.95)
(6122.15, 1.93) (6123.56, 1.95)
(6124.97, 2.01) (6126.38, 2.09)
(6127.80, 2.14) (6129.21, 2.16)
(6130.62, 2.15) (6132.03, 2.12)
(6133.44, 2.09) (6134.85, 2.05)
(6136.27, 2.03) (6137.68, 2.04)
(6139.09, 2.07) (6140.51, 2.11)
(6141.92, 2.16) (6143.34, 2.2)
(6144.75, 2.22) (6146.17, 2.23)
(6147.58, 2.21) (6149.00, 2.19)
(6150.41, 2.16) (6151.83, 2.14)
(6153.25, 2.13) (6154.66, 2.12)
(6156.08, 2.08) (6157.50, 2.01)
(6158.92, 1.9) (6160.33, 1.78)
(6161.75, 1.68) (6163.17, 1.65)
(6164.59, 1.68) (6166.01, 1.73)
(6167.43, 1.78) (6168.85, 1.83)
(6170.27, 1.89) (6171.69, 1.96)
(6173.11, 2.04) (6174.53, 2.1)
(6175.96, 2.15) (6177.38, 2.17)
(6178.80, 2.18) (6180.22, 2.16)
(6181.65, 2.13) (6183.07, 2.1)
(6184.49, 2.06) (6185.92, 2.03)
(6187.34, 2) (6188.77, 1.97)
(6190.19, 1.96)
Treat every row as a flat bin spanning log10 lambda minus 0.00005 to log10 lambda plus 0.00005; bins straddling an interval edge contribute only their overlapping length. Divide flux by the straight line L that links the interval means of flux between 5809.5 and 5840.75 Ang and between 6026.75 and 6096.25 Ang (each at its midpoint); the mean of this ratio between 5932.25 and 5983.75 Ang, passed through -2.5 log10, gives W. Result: 0.04 mag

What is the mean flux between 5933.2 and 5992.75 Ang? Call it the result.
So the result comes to 2.12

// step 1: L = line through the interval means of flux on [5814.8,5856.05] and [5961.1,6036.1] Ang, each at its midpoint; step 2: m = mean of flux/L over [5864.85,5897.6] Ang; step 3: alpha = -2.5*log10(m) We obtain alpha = 0.31 mag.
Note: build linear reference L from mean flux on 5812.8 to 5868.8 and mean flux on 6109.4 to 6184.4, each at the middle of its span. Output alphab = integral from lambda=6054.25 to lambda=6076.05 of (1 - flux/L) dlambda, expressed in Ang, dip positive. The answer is -1.6 Ang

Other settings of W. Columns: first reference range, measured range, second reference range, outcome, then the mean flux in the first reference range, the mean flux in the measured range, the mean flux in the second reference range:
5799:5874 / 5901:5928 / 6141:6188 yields 0.07 mag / 2.13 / 1.98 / 2.03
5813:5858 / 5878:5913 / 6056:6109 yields 0.37 mag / 2.14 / 1.53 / 2.2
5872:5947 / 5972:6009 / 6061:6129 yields -0.08 mag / 1.82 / 2.12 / 2.17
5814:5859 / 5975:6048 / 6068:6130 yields 0.00 mag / 2.13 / 2.17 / 2.17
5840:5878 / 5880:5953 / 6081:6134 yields 0.14 mag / 2.06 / 1.83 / 2.15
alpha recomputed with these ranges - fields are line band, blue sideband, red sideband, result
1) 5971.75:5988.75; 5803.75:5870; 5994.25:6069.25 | 0.055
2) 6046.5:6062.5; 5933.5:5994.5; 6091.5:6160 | -0.056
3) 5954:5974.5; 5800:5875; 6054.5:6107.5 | 0.022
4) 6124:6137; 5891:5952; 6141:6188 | -0.044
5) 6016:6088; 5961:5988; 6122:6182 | -0.074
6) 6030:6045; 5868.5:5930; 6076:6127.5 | -0.117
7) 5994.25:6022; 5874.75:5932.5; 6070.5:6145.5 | -0.107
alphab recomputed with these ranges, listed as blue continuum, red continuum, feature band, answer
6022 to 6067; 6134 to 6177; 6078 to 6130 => -1.00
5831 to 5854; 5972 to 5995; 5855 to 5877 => 1.22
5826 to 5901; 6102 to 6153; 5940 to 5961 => -2.25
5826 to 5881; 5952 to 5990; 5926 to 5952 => -0.28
